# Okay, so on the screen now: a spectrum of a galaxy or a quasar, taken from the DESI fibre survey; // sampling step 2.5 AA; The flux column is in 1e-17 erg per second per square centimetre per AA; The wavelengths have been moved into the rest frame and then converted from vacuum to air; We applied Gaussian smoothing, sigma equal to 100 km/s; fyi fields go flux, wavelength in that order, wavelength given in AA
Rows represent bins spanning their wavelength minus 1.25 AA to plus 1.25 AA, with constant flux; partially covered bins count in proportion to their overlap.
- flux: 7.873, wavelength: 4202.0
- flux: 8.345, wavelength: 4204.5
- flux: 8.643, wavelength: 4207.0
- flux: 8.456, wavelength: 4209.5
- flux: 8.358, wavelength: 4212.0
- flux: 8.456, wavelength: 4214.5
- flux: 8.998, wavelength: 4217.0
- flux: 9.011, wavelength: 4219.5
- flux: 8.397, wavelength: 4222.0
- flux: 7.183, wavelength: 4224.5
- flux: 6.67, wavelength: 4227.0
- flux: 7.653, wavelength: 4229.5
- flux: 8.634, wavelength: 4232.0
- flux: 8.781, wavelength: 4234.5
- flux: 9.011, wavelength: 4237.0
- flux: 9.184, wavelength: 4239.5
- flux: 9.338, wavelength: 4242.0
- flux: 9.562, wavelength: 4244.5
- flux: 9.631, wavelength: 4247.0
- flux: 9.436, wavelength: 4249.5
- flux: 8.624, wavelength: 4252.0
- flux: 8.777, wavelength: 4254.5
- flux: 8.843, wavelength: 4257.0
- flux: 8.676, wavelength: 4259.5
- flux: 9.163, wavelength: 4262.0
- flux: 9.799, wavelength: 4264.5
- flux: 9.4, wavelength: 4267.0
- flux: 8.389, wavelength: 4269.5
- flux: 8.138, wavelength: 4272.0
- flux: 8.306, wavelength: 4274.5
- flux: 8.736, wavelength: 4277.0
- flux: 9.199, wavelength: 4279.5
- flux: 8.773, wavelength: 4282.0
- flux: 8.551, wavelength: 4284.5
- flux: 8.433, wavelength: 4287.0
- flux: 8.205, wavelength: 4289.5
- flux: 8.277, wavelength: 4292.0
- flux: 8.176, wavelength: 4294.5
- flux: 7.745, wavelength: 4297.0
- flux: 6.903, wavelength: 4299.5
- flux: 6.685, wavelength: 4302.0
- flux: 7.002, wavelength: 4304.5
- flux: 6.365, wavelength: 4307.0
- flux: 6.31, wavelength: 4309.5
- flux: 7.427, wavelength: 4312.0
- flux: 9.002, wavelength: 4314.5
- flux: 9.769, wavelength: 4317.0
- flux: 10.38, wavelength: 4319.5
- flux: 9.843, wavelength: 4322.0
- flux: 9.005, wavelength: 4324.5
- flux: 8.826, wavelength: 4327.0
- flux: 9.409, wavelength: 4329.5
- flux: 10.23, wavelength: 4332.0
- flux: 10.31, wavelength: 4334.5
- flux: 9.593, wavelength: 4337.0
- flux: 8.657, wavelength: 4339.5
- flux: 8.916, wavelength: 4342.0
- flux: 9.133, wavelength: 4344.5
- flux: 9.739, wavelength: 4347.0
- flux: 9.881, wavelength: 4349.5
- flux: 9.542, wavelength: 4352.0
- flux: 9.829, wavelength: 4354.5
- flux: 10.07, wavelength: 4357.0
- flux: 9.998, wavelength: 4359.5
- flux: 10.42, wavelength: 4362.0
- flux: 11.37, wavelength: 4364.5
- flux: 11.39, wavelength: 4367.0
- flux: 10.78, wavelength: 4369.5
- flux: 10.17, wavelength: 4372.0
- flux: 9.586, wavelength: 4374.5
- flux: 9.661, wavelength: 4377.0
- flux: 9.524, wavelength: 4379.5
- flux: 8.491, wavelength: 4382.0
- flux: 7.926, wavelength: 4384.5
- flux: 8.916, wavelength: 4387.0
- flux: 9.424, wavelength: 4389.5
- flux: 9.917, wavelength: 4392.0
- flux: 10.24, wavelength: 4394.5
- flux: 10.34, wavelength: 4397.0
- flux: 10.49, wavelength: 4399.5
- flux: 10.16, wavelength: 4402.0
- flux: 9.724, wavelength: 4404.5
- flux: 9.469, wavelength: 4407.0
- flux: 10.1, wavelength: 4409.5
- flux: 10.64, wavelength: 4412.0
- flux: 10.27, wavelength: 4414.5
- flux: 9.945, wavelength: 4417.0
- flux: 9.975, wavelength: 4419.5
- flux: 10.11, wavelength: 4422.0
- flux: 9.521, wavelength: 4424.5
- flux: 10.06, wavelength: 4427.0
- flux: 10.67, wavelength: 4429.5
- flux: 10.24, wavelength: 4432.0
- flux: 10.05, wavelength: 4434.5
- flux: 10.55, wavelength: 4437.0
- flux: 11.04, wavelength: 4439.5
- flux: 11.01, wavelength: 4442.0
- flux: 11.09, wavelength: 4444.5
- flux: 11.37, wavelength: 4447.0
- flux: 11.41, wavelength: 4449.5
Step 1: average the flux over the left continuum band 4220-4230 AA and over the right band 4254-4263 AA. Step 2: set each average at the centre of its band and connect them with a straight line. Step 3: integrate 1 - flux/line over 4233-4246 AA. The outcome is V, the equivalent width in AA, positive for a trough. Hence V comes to -1.66 AA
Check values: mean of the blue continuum 7.58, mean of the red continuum 8.86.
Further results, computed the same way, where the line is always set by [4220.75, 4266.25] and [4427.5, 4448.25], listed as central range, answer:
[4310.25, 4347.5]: 1.2 AA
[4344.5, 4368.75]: -0.7 AA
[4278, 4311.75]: 5.5 AA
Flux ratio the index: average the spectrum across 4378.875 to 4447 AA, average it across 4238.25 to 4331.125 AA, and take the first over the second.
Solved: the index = 1.16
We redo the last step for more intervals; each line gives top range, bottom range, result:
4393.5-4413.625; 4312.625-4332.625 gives 1.07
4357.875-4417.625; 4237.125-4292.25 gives 1.12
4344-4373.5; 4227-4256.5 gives 1.15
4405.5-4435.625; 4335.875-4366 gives 1.03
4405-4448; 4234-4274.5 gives 1.15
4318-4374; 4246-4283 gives 1.11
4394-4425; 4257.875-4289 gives 1.15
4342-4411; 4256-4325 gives 1.17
